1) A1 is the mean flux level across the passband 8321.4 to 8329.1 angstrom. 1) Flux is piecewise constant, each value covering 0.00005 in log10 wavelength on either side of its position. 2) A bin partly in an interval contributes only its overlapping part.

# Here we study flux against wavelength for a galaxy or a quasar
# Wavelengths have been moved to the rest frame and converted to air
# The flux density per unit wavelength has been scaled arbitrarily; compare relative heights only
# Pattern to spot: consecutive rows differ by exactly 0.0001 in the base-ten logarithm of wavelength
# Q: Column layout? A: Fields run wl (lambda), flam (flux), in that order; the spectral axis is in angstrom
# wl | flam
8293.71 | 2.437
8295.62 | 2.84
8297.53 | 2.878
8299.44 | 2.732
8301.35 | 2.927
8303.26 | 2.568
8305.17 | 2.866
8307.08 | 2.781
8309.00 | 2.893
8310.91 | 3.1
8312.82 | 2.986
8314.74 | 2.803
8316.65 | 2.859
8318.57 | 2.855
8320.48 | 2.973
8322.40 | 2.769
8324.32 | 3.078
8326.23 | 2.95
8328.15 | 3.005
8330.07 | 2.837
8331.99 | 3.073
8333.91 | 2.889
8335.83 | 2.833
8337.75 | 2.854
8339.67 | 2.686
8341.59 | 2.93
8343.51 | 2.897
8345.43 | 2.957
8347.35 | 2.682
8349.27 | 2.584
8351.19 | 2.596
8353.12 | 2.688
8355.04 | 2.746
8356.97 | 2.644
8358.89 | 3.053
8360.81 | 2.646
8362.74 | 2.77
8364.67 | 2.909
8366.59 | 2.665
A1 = 2.95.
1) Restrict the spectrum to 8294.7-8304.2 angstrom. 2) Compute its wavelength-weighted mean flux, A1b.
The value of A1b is 2.79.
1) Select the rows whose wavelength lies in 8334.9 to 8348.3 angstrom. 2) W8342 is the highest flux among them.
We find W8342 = 2.957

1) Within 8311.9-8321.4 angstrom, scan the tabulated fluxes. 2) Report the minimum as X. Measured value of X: 2.803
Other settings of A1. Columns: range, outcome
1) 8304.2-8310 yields 2.85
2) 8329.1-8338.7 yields 2.9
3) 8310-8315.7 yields 2.96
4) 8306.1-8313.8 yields 2.94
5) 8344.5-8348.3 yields 2.82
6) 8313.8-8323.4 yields 2.85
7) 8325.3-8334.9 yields 2.95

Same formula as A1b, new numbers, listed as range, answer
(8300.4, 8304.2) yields 2.75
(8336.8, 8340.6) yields 2.77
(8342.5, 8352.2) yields 2.74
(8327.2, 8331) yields 2.92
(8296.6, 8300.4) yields 2.81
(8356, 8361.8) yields 2.78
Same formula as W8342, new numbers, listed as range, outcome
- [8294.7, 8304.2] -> 2.927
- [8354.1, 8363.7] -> 3.053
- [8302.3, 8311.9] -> 3.1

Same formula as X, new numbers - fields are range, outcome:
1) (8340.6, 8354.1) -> 2.584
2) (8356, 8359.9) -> 2.644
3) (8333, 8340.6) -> 2.686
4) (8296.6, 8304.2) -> 2.568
